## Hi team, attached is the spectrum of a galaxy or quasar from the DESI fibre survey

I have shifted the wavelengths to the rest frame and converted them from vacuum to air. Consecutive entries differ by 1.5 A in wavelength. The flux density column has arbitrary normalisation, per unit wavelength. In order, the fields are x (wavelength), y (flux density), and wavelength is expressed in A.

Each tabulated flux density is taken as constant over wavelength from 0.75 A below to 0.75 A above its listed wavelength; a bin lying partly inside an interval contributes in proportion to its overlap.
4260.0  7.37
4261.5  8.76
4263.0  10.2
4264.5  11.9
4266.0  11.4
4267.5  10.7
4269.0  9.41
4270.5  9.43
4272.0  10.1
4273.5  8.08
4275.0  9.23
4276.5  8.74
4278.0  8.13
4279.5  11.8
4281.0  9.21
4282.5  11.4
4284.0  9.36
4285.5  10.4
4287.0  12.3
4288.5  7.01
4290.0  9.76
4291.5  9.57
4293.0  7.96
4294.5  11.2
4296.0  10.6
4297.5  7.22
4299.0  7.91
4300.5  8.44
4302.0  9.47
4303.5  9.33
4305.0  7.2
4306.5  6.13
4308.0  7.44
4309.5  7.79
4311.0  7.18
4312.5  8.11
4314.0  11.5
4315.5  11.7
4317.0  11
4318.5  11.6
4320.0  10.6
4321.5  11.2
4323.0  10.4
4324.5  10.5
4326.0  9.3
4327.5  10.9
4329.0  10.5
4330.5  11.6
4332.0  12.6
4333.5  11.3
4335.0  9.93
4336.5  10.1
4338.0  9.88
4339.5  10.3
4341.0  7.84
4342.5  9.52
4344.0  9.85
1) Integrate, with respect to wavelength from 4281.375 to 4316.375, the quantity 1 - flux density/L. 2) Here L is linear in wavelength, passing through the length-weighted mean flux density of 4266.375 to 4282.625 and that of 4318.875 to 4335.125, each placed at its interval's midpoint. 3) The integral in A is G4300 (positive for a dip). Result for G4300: 3.7 A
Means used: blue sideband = 9.63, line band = 9.09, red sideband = 10.9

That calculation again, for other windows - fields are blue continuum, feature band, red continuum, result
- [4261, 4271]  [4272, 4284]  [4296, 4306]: 0.1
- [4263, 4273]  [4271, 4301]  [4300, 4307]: -0.6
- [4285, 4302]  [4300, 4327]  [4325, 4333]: 2.3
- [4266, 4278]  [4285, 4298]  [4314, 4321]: 0.8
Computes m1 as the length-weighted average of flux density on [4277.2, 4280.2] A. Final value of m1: 9.91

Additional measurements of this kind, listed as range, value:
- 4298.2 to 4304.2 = 8.77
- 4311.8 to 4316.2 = 10.4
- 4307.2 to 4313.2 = 7.61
